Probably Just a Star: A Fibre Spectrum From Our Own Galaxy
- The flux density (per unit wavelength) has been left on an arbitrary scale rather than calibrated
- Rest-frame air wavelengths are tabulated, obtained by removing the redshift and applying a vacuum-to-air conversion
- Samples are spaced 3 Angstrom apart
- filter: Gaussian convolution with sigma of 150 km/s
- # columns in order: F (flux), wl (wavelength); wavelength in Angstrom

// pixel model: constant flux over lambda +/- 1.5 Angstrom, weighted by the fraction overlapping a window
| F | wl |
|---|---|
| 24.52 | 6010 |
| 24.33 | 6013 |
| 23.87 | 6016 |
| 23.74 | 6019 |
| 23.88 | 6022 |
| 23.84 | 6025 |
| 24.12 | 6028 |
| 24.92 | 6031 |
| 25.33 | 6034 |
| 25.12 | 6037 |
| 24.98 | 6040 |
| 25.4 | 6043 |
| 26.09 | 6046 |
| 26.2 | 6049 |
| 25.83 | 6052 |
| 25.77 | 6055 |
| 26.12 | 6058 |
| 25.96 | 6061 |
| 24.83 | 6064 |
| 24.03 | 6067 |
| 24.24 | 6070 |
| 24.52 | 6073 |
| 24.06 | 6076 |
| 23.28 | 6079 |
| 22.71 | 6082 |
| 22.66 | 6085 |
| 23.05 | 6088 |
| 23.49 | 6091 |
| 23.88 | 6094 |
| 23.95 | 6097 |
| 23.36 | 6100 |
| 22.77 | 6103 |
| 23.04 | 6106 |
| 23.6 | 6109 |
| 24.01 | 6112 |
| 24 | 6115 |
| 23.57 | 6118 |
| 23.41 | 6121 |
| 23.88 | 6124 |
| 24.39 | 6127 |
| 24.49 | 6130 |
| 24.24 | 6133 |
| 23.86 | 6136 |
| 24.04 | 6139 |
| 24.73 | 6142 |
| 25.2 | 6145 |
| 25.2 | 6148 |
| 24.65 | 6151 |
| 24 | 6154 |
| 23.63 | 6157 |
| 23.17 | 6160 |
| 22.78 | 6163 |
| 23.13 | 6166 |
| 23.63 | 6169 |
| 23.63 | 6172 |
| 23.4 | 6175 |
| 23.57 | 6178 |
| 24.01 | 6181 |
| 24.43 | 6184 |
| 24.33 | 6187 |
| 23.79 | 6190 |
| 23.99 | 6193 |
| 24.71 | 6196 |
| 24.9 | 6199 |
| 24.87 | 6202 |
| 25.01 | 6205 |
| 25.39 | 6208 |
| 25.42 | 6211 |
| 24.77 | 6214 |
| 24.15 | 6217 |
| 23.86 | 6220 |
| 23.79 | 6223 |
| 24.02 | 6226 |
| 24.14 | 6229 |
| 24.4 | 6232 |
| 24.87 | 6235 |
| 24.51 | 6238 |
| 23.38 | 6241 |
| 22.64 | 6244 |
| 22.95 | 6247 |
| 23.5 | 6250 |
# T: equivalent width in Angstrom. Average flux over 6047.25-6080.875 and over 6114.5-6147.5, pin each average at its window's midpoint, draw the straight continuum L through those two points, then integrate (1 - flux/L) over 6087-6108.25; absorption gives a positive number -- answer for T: 1.0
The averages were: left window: 25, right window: 24.2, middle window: 23.4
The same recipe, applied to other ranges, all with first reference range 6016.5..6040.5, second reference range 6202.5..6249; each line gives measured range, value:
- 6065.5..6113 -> 1.6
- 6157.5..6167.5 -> 0.5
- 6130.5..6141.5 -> 0.1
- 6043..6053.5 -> -0.7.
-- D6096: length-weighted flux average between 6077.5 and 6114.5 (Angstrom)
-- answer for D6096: 23.3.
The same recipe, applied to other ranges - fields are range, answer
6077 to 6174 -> 23.7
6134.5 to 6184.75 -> 23.9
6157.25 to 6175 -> 23.3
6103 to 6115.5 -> 23.5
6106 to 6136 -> 23.9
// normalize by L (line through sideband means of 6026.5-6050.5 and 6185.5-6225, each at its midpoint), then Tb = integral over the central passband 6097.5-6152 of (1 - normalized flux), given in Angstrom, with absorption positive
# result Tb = 1.9 Angstrom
